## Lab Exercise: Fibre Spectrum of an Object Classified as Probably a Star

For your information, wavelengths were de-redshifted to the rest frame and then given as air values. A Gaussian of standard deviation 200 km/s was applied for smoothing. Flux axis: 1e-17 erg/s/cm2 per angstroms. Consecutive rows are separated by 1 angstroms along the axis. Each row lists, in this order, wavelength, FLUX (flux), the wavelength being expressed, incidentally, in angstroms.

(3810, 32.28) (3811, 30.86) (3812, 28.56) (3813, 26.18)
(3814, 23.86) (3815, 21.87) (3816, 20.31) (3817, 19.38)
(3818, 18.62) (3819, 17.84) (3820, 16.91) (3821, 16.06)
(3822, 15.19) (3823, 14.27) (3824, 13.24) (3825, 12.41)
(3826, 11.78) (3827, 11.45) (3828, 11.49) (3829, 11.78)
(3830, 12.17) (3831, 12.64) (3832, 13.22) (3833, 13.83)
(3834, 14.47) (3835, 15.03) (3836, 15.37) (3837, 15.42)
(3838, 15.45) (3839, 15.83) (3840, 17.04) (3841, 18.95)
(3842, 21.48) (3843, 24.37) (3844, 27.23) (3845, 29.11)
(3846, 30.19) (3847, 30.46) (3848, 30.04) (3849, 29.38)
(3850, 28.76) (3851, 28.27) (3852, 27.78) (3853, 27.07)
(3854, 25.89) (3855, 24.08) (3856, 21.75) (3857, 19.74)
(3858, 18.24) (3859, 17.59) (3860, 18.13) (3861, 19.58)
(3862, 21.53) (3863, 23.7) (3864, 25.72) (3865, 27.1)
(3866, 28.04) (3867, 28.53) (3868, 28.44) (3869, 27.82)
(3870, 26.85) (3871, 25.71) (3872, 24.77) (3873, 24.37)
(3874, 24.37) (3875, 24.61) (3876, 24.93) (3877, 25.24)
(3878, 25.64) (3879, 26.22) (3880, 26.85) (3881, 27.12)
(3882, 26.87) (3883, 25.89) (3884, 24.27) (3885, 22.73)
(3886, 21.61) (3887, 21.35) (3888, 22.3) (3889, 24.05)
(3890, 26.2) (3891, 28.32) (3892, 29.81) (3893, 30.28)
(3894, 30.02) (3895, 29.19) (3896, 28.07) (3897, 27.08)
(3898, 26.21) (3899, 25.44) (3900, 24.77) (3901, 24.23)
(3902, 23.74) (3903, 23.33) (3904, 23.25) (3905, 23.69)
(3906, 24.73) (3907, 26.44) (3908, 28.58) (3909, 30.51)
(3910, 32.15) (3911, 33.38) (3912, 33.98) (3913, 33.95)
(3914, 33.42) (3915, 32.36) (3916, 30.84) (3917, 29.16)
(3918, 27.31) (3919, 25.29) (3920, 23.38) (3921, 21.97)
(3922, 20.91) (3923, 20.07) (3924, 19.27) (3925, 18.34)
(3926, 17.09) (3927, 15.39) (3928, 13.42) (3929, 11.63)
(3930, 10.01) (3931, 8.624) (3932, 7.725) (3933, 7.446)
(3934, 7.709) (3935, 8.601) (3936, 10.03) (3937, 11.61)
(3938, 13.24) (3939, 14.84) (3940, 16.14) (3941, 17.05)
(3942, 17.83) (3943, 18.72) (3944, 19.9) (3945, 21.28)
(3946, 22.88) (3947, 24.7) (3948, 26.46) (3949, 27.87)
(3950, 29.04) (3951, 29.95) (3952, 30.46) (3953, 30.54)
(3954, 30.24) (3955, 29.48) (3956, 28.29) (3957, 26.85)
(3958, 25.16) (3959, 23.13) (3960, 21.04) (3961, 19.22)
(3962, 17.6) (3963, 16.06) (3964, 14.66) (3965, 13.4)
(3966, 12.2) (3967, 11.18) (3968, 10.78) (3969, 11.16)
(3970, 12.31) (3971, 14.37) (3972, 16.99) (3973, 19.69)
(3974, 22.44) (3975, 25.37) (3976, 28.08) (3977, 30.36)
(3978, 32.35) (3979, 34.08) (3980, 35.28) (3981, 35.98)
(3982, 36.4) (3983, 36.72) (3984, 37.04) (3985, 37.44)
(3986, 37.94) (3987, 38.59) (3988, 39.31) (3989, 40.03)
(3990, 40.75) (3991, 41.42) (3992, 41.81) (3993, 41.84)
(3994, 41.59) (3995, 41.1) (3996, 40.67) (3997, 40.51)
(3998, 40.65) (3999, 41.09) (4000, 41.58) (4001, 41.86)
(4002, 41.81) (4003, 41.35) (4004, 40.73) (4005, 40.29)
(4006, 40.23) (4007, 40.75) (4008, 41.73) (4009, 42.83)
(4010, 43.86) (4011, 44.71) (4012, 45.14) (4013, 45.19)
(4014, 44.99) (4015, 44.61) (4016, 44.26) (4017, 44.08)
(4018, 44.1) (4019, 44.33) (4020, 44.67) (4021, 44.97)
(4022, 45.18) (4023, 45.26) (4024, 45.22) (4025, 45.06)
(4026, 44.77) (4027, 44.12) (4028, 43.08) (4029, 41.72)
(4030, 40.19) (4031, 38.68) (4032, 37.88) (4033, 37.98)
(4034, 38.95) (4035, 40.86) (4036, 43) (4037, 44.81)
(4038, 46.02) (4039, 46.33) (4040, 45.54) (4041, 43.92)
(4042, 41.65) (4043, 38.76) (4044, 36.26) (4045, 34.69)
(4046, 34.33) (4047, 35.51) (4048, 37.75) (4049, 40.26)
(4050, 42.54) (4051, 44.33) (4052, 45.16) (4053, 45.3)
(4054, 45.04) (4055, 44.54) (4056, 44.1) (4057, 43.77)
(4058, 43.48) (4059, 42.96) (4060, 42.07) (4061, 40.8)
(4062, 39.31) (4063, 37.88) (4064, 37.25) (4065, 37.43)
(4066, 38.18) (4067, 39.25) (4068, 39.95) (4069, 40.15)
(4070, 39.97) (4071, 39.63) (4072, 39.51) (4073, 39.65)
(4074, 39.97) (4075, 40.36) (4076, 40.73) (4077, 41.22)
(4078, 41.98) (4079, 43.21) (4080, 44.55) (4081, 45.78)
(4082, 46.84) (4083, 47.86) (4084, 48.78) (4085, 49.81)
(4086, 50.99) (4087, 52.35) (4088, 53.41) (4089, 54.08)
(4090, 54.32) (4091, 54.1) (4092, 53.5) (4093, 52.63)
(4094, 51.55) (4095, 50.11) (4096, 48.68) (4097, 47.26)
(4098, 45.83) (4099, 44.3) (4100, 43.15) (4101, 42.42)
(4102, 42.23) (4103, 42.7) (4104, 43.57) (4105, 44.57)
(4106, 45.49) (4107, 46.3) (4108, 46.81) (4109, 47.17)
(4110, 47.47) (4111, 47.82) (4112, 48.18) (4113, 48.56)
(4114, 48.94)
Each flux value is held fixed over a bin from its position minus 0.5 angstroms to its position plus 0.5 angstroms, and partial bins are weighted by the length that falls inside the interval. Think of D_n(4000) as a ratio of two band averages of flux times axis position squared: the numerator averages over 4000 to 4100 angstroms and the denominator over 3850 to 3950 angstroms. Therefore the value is 2.02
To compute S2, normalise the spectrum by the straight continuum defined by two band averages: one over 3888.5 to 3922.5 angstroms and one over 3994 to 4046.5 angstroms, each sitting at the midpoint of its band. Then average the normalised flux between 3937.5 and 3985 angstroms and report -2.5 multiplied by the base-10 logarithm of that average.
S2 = 0.43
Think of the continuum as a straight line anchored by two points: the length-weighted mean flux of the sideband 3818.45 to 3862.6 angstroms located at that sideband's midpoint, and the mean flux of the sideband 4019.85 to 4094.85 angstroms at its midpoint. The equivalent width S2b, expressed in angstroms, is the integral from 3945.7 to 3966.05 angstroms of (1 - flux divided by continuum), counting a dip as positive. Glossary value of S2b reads 5.1 angstroms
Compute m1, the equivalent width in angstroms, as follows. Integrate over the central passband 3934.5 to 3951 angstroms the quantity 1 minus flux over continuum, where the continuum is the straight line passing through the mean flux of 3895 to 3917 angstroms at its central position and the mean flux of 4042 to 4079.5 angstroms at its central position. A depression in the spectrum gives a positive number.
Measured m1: 6.4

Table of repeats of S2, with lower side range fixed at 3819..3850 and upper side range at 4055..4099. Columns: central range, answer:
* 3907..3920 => -0.141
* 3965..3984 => 0.381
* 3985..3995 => -0.146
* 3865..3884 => -0.169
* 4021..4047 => -0.046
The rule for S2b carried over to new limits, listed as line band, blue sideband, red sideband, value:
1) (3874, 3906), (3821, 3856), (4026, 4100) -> -0.7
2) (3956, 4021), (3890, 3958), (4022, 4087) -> -1.0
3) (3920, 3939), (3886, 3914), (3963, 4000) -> 9.7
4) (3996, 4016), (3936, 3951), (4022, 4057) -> -4.7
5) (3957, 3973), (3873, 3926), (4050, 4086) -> 7.9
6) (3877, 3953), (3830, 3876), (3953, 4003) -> 8.8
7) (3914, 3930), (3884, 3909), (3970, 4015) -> 3.8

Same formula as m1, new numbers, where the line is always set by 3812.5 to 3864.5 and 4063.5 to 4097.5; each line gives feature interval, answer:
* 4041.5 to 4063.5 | 0.81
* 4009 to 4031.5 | -2.85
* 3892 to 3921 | -0.99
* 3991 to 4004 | -1.65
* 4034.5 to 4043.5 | -0.52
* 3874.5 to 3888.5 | -0.18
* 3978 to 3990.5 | -0.70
